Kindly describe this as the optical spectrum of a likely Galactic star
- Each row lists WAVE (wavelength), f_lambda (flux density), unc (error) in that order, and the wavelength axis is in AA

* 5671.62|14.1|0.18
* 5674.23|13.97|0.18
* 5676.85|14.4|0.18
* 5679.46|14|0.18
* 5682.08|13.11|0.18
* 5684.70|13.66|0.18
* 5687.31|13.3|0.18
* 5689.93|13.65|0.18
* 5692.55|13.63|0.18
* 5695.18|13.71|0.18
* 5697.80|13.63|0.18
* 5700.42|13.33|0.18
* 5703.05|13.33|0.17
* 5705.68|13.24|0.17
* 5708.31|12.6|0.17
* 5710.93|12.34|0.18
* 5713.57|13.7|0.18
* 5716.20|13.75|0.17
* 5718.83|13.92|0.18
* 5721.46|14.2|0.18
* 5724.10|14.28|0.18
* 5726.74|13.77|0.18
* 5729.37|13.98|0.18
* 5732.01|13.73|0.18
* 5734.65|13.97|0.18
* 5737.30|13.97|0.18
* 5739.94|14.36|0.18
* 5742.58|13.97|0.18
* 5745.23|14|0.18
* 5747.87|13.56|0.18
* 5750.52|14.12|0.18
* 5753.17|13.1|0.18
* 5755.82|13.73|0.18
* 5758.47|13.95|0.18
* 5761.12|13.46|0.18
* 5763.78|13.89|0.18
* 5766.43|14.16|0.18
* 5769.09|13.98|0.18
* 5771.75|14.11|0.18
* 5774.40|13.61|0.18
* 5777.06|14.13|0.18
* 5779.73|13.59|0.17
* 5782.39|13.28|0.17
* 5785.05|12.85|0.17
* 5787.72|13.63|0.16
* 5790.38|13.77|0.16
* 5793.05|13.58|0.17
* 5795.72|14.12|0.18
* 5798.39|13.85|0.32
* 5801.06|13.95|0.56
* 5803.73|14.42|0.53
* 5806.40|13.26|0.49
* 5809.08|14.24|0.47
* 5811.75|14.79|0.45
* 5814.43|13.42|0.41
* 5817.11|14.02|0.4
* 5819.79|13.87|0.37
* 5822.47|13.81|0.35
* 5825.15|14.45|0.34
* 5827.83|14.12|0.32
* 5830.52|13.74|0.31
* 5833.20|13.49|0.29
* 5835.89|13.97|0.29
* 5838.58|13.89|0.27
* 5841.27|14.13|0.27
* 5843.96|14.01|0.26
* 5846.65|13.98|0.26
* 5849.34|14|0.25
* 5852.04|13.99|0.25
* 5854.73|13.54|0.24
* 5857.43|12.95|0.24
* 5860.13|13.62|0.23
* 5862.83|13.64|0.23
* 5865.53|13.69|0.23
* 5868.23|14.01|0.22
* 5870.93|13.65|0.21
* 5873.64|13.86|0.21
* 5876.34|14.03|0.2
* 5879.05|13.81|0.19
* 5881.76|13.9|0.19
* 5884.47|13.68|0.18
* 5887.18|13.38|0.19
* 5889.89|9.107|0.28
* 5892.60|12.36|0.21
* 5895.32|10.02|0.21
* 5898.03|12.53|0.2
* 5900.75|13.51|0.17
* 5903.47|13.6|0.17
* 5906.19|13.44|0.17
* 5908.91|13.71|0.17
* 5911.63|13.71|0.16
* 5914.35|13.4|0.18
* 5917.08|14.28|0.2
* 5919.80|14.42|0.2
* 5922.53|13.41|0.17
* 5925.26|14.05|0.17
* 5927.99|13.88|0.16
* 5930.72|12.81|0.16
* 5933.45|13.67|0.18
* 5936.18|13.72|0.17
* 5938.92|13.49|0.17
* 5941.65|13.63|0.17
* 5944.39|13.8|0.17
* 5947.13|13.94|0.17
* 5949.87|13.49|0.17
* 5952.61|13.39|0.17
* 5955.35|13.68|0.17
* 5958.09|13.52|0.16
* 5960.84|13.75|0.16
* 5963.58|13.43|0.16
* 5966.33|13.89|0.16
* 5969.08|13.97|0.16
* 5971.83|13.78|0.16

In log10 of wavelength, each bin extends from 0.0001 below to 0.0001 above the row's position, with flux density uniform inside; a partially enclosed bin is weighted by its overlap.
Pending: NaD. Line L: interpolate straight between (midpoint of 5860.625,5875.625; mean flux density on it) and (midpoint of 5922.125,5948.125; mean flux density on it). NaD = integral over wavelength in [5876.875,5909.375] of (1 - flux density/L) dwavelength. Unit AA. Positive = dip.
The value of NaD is 2.3 AA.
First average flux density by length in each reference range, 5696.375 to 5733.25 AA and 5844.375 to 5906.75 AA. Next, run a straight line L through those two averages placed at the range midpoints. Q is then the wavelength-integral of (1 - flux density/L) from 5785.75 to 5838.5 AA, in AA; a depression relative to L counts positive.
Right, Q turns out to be -2.1 AA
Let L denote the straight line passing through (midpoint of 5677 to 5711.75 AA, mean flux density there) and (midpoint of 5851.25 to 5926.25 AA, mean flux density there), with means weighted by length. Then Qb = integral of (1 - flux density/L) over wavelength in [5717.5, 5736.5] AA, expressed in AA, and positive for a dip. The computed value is -0.8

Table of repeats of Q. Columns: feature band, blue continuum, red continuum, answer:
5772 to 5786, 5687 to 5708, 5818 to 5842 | 0.19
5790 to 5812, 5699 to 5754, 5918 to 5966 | -0.47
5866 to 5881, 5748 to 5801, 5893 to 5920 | -0.61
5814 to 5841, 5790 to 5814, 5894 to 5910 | -0.44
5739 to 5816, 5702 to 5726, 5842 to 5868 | -1.24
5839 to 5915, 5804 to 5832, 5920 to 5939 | 2.56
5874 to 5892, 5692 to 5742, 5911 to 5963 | 0.88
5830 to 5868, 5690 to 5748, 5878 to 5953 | -0.98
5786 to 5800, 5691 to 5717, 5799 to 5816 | 0.14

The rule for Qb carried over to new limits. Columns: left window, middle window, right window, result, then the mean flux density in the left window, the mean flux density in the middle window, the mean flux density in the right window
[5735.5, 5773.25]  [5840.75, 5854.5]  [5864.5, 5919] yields -0.58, 13.9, 14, 13.2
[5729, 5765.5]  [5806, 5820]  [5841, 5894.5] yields -0.38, 13.8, 14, 13.4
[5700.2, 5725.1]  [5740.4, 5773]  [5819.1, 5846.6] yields -0.49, 13.5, 13.8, 14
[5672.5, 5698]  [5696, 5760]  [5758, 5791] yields 0.13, 13.7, 13.7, 13.7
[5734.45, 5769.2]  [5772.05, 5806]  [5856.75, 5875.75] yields 0.18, 13.9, 13.7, 13.7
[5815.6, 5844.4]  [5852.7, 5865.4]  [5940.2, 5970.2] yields 0.36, 13.9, 13.5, 13.7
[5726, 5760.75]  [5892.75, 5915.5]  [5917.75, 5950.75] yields 1.29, 13.9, 13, 13.7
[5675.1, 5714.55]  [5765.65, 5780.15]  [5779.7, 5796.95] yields -0.45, 13.4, 13.9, 13.5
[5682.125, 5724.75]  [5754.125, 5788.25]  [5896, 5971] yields -0.48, 13.5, 13.7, 13.6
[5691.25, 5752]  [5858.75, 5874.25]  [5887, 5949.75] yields -0.46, 13.7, 13.7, 13.2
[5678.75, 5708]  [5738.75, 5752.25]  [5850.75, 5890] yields -0.49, 13.5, 14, 13.5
